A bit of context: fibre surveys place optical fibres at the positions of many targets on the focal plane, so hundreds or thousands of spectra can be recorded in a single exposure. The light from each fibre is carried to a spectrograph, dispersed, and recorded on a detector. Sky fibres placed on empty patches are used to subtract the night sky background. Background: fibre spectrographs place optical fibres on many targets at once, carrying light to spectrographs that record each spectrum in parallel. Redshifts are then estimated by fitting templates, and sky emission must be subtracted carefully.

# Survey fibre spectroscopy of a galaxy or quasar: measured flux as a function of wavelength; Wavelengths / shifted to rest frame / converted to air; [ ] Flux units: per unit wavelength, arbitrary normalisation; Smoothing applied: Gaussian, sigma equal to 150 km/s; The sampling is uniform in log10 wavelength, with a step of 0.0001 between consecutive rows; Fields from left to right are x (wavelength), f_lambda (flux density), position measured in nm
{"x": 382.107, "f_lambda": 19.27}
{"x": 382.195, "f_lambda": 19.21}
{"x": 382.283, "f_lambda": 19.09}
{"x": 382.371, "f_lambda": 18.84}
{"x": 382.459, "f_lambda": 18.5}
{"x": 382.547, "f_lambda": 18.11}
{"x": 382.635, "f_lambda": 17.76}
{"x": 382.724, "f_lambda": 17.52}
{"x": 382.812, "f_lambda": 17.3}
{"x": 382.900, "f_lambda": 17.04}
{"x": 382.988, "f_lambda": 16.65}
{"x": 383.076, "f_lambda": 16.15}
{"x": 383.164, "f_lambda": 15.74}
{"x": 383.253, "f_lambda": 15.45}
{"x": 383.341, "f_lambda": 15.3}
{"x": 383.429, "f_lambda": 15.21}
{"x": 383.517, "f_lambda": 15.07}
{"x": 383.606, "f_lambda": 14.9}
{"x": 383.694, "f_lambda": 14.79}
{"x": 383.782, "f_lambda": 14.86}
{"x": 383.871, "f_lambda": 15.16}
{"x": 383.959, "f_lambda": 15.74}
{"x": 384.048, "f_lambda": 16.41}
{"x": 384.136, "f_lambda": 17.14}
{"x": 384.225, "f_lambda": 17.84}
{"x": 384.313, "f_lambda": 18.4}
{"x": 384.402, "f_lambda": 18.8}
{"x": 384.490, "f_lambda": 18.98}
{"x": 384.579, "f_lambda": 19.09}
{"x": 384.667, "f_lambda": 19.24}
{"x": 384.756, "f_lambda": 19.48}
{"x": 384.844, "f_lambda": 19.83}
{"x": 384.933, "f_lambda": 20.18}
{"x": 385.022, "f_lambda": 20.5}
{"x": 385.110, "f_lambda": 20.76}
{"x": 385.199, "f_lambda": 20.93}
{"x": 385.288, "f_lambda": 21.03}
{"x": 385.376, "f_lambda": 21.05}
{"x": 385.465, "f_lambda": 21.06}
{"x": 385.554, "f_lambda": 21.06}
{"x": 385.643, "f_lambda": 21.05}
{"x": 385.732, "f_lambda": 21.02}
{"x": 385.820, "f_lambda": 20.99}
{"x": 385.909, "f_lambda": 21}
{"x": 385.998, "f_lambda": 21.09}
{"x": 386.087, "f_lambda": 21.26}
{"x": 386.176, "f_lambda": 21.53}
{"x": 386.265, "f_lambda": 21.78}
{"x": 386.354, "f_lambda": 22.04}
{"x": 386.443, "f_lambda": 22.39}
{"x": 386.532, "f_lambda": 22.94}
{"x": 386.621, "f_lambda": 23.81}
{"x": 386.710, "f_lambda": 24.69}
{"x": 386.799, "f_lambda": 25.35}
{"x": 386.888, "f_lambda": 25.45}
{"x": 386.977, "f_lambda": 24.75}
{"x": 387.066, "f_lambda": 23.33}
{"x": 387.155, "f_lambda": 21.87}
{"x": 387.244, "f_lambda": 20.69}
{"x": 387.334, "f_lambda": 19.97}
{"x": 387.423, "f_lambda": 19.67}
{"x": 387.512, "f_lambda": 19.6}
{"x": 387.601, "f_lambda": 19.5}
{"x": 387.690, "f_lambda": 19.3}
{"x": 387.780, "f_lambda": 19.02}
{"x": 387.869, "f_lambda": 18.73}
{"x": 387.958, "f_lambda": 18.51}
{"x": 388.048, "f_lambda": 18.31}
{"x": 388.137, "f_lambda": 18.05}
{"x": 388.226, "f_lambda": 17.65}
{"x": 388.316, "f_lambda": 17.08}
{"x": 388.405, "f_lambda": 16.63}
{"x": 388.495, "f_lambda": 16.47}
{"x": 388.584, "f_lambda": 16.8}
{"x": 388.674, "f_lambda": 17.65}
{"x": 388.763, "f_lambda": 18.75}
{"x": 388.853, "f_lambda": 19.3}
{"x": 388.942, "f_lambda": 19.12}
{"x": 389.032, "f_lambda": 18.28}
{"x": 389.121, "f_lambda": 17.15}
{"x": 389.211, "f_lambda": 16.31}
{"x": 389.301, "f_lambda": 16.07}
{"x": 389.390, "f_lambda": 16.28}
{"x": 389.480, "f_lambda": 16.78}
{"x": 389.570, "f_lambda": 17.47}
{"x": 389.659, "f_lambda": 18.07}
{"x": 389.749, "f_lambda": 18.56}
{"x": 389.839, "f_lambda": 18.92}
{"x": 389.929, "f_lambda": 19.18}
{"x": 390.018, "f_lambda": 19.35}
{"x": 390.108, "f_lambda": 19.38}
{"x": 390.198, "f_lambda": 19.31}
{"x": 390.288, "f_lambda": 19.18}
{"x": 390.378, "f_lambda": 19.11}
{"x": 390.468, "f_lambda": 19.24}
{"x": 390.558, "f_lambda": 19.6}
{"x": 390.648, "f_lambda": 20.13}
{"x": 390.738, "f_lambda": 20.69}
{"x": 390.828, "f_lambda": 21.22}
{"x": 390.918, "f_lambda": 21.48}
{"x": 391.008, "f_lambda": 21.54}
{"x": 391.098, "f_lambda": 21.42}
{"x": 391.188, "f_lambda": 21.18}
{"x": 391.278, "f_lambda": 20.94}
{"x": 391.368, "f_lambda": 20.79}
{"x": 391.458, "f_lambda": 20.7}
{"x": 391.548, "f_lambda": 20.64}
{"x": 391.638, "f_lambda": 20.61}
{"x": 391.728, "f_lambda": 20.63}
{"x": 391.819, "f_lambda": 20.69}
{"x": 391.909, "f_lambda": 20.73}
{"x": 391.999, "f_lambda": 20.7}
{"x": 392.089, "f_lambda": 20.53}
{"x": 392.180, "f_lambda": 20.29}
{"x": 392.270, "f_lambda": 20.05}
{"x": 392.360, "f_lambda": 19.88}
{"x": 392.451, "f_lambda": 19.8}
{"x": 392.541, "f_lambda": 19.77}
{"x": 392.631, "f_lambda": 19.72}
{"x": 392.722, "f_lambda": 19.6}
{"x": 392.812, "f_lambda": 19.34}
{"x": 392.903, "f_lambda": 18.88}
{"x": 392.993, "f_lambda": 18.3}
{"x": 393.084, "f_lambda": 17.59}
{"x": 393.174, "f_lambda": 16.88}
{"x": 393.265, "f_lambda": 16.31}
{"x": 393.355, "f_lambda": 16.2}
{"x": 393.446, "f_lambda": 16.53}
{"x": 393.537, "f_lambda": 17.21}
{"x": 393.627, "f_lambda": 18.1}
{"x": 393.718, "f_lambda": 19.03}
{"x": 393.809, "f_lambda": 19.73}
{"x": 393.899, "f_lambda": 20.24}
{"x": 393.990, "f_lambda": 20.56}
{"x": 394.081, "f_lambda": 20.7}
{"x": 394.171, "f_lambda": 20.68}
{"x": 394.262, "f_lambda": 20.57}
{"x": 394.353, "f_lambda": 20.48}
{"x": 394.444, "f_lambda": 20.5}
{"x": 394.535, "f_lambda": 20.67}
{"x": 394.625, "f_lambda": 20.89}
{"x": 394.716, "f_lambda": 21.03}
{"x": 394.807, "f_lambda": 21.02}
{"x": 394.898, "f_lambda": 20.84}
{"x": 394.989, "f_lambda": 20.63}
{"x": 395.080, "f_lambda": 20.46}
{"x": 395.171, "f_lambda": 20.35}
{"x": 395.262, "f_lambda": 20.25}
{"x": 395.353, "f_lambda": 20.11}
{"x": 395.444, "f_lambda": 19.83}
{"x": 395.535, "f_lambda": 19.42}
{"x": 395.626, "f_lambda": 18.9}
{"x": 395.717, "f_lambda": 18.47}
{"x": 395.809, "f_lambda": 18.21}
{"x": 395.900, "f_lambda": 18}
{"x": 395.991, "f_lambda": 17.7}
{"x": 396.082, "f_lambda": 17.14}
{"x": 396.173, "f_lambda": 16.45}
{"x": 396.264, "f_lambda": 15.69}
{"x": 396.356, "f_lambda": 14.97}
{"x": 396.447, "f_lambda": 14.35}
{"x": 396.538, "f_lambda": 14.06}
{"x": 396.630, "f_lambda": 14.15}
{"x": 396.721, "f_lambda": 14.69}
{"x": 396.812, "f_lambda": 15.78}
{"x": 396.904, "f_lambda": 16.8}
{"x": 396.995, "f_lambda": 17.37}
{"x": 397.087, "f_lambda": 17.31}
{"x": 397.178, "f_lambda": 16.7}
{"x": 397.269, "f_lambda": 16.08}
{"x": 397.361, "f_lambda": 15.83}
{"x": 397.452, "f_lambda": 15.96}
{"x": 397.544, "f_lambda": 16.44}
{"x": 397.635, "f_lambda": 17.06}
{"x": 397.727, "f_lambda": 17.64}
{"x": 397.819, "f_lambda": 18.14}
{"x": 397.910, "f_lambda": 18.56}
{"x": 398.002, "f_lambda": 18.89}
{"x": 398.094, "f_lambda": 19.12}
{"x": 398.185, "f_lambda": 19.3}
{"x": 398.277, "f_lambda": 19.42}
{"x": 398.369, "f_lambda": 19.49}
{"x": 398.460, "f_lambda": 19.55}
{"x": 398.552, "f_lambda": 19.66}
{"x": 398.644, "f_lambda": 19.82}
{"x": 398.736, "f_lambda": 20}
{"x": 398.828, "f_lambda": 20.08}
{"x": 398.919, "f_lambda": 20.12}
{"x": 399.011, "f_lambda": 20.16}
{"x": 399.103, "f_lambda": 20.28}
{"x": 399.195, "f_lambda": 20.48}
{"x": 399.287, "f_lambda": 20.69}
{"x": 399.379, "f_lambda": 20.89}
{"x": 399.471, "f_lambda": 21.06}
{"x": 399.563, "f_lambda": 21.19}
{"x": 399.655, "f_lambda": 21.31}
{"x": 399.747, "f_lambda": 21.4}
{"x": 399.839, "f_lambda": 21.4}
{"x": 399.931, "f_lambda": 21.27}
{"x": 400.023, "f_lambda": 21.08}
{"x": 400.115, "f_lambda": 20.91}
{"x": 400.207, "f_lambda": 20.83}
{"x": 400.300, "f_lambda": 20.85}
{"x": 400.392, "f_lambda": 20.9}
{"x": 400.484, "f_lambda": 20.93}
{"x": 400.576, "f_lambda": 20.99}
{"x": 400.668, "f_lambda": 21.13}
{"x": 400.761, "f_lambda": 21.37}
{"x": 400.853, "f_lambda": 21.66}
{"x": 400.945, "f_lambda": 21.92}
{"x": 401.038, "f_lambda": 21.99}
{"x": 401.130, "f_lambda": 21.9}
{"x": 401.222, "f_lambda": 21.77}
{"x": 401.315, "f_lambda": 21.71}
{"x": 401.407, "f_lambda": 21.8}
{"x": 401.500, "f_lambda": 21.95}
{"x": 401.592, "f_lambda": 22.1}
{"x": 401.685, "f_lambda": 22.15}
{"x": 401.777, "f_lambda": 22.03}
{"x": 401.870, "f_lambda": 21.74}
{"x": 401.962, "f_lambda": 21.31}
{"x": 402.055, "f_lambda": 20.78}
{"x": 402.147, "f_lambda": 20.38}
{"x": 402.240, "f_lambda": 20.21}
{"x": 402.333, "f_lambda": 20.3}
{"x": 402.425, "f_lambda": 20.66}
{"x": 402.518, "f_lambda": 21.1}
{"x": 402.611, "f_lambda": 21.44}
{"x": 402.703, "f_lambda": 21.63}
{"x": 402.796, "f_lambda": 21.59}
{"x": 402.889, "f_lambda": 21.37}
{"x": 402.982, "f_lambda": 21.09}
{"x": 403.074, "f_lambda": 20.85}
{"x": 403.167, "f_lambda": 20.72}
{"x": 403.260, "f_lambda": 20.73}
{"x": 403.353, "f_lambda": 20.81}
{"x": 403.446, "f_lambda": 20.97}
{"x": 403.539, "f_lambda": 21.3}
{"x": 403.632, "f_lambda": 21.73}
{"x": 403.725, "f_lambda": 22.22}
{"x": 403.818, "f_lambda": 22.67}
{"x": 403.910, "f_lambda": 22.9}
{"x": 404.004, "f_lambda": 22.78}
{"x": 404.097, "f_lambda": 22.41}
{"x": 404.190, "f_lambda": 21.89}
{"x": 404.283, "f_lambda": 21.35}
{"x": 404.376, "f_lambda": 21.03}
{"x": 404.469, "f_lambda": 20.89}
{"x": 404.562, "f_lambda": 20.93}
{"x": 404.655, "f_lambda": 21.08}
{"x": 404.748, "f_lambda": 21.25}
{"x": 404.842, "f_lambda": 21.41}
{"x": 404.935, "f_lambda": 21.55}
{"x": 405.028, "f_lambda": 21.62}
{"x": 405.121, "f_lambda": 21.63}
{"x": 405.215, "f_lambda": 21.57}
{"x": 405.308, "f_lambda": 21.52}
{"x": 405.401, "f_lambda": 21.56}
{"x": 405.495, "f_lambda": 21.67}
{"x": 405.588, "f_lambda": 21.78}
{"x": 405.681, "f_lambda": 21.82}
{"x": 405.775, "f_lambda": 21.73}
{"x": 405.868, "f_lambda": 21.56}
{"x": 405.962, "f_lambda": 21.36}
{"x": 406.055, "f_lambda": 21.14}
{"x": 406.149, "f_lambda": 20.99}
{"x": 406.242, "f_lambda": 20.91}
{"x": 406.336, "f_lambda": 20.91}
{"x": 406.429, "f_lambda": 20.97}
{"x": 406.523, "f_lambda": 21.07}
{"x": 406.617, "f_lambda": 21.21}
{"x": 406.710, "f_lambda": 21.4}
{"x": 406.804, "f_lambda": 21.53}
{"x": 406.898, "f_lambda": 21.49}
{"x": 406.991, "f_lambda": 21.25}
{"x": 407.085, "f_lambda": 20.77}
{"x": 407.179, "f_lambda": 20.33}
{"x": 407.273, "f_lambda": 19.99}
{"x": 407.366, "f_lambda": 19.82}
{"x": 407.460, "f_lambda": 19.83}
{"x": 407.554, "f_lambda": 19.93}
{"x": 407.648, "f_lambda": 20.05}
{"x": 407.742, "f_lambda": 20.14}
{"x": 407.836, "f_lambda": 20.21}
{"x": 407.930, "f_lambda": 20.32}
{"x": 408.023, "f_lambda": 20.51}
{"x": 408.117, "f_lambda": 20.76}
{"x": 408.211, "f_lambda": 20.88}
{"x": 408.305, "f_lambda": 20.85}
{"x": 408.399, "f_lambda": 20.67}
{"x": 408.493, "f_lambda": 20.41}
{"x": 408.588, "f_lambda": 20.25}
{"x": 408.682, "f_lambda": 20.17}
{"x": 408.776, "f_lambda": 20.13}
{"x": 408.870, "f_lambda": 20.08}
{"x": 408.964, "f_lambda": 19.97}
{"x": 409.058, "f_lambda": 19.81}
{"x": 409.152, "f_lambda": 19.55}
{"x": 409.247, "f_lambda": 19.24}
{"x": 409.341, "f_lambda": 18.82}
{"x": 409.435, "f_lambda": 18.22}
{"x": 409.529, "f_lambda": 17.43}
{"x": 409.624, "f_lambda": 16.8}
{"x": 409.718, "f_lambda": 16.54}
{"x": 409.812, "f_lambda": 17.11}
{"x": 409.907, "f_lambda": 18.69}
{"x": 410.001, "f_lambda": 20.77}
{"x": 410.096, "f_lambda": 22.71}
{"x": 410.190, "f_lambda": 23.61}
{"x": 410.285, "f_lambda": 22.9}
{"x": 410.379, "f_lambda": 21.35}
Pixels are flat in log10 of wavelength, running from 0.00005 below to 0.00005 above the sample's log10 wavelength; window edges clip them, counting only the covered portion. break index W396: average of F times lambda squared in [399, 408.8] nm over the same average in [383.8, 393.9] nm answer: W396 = 1.16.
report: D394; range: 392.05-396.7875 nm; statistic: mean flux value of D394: 18.7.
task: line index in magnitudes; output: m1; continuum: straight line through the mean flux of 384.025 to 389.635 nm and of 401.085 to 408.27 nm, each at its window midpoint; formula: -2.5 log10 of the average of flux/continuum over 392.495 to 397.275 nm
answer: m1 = 0.11 mag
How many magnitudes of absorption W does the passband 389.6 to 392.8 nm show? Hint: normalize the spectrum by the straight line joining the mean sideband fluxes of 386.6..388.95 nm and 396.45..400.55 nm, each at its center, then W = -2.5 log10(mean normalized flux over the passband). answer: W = -0.02 mag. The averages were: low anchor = 20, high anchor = 18.9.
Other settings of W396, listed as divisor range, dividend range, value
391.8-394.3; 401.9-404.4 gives 1.17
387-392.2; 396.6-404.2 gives 1.11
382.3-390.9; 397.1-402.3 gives 1.13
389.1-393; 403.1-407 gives 1.18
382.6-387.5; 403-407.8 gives 1.20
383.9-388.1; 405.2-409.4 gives 1.12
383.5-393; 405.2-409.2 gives 1.16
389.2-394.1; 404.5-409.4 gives 1.16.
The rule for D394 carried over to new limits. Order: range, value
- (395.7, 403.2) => 19.6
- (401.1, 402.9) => 21.4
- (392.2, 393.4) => 18.7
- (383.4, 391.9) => 19.5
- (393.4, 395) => 19.9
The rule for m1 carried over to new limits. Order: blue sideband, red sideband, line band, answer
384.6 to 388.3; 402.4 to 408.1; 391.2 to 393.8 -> 0.091 mag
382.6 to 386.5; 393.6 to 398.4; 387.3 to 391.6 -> -0.023 mag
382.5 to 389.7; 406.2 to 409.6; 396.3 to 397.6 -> 0.238 mag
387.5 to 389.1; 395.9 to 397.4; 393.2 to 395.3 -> -0.182 mag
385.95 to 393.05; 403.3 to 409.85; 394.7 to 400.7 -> 0.076 mag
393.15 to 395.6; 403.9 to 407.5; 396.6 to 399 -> 0.127 mag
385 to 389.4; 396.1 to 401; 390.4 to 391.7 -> -0.052 mag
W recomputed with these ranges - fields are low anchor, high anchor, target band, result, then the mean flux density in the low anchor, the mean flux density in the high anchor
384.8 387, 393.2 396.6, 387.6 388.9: 0.17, 21.9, 18.8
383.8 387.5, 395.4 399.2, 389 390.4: 0.09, 20.7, 17.8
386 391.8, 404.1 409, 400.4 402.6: -0.04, 19.9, 20.9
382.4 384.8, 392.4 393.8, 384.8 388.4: -0.20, 16.9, 18.3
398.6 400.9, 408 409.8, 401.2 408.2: -0.06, 20.8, 19.5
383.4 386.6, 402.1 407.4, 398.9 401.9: -0.02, 19.3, 21.3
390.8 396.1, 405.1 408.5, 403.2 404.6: -0.05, 19.7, 20.9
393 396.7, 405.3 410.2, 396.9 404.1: -0.06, 18.6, 20.4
